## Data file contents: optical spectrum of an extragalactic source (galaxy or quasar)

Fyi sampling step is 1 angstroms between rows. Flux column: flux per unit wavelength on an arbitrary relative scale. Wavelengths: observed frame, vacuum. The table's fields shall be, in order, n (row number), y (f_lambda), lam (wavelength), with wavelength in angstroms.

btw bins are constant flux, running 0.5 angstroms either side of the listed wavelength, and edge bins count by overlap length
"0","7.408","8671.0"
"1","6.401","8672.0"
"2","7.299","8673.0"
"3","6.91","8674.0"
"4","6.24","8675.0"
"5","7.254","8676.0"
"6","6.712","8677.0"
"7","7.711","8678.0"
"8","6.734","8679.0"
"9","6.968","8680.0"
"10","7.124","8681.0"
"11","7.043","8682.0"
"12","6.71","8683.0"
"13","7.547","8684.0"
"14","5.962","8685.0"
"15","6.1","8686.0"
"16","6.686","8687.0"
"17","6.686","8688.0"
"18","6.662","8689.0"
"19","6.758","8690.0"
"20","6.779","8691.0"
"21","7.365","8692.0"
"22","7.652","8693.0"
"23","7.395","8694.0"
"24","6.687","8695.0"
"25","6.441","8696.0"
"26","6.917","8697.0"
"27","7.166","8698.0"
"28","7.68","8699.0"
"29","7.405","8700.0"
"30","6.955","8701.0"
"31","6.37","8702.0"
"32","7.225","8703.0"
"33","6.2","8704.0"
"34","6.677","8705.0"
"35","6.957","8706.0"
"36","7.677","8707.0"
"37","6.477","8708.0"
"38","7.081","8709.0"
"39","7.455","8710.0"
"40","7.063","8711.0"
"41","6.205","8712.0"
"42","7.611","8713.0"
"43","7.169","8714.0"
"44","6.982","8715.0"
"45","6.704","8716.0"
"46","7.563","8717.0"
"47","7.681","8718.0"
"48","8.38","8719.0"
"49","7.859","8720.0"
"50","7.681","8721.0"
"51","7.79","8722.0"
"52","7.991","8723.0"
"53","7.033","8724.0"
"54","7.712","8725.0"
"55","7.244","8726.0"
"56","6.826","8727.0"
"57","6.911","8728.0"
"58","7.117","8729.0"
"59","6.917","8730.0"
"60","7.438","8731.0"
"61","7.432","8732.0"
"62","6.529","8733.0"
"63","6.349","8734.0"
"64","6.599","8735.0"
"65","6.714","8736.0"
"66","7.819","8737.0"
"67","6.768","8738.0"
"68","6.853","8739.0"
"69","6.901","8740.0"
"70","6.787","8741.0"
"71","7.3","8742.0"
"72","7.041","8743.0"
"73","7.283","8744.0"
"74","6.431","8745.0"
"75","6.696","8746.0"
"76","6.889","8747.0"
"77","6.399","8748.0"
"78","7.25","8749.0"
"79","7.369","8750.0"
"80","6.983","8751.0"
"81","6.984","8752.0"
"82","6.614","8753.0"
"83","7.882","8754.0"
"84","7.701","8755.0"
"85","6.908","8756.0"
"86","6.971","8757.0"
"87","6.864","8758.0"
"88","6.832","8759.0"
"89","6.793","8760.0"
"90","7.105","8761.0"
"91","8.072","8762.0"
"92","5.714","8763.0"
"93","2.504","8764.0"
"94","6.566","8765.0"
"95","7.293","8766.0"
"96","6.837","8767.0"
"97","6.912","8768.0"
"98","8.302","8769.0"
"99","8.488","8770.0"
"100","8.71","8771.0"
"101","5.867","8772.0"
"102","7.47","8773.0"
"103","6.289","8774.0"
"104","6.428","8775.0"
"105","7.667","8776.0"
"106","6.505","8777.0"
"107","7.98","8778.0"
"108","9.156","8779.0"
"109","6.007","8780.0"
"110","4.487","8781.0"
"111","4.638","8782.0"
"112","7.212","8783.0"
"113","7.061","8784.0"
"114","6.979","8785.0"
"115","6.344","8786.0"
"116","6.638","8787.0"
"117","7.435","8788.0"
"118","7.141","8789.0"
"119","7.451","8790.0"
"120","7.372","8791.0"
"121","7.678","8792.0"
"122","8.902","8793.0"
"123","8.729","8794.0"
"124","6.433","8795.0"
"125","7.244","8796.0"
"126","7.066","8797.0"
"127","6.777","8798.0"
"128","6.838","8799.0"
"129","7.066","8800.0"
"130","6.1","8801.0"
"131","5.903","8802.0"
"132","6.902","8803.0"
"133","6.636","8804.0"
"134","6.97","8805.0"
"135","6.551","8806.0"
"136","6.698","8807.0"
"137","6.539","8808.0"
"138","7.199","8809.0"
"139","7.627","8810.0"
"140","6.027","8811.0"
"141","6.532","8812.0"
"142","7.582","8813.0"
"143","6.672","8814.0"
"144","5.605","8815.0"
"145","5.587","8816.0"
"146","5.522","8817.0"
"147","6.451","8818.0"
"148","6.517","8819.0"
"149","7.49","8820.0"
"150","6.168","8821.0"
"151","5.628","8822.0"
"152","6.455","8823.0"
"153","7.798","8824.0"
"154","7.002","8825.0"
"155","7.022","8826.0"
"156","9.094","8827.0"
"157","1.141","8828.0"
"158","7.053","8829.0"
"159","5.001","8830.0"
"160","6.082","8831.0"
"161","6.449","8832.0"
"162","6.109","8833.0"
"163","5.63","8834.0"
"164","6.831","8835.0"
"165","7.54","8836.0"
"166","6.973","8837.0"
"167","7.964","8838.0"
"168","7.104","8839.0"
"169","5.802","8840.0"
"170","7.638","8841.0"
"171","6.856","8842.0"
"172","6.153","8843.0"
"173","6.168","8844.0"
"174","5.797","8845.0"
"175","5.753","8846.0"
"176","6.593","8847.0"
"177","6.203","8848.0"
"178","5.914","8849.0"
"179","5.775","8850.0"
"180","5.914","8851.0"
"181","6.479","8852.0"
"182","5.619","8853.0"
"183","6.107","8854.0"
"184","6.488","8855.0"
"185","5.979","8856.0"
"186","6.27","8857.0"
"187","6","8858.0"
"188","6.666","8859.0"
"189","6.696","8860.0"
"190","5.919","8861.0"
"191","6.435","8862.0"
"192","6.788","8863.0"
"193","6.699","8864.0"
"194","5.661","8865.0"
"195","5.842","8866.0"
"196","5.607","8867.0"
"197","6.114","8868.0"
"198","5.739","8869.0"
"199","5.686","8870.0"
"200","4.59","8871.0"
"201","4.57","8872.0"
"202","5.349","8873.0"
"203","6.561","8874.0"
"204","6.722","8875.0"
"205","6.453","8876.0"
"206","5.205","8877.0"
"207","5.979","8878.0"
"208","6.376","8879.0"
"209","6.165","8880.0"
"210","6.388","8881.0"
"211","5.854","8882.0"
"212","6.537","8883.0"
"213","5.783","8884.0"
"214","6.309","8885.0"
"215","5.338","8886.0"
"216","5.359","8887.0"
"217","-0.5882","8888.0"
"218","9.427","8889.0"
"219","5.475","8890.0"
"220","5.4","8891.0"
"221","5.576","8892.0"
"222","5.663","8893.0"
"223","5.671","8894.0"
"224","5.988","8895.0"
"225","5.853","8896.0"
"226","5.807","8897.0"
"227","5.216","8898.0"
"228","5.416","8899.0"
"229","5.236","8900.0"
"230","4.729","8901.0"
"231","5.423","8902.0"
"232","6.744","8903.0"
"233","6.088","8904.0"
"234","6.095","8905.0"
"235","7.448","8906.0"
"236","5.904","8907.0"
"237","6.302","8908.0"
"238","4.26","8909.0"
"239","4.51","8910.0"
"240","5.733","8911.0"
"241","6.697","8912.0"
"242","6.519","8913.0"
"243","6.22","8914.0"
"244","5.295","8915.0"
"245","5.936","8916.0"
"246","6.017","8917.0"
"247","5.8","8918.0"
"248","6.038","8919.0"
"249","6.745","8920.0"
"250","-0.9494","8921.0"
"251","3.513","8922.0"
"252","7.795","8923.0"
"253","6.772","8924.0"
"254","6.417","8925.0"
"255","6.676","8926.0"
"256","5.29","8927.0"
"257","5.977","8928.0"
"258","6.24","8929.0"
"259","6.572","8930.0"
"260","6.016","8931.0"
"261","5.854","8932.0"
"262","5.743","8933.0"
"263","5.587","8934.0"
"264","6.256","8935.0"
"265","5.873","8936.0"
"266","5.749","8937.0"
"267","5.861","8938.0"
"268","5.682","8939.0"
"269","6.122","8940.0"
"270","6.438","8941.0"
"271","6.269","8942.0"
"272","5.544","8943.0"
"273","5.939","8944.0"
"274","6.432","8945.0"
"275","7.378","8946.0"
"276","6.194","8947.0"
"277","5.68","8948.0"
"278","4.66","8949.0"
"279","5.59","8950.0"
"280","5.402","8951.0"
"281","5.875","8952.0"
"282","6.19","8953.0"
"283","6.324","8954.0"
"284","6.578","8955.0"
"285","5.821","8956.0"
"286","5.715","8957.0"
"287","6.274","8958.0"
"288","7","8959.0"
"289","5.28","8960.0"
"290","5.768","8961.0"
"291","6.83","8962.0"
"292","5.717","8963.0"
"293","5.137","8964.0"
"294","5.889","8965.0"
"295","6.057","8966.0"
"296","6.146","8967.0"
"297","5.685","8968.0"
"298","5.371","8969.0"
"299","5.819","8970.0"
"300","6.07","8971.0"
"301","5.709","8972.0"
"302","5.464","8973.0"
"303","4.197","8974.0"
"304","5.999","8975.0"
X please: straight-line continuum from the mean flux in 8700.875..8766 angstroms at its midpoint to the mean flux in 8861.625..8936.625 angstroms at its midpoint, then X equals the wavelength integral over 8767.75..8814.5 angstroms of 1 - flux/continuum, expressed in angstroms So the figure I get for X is -3.1 angstroms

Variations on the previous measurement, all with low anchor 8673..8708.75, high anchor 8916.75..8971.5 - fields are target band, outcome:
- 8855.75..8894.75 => 1.91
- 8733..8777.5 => -1.82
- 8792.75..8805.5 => -1.06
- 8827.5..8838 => 0.57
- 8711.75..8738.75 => -1.81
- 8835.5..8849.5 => -0.70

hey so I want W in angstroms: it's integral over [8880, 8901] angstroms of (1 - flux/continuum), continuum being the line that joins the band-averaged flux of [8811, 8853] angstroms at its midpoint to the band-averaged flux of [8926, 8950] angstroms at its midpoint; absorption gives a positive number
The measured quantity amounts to 2.0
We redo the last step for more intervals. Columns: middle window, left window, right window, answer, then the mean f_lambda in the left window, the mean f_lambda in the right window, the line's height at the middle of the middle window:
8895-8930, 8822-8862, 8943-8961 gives 2.34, 6.35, 6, 6.13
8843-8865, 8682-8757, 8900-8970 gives 0.41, 7.05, 5.86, 6.31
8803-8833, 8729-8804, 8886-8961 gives 0.53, 6.95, 5.78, 6.57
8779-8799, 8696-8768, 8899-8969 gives -0.89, 7.01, 5.86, 6.69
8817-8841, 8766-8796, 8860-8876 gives -0.09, 7.15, 5.93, 6.47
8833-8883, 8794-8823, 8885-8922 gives -1.36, 6.62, 5.49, 6.03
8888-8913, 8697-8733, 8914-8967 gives 1.47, 7.2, 5.87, 6.11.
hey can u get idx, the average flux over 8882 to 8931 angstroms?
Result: 5.68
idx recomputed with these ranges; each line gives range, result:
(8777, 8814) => 6.93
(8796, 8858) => 6.45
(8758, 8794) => 6.96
